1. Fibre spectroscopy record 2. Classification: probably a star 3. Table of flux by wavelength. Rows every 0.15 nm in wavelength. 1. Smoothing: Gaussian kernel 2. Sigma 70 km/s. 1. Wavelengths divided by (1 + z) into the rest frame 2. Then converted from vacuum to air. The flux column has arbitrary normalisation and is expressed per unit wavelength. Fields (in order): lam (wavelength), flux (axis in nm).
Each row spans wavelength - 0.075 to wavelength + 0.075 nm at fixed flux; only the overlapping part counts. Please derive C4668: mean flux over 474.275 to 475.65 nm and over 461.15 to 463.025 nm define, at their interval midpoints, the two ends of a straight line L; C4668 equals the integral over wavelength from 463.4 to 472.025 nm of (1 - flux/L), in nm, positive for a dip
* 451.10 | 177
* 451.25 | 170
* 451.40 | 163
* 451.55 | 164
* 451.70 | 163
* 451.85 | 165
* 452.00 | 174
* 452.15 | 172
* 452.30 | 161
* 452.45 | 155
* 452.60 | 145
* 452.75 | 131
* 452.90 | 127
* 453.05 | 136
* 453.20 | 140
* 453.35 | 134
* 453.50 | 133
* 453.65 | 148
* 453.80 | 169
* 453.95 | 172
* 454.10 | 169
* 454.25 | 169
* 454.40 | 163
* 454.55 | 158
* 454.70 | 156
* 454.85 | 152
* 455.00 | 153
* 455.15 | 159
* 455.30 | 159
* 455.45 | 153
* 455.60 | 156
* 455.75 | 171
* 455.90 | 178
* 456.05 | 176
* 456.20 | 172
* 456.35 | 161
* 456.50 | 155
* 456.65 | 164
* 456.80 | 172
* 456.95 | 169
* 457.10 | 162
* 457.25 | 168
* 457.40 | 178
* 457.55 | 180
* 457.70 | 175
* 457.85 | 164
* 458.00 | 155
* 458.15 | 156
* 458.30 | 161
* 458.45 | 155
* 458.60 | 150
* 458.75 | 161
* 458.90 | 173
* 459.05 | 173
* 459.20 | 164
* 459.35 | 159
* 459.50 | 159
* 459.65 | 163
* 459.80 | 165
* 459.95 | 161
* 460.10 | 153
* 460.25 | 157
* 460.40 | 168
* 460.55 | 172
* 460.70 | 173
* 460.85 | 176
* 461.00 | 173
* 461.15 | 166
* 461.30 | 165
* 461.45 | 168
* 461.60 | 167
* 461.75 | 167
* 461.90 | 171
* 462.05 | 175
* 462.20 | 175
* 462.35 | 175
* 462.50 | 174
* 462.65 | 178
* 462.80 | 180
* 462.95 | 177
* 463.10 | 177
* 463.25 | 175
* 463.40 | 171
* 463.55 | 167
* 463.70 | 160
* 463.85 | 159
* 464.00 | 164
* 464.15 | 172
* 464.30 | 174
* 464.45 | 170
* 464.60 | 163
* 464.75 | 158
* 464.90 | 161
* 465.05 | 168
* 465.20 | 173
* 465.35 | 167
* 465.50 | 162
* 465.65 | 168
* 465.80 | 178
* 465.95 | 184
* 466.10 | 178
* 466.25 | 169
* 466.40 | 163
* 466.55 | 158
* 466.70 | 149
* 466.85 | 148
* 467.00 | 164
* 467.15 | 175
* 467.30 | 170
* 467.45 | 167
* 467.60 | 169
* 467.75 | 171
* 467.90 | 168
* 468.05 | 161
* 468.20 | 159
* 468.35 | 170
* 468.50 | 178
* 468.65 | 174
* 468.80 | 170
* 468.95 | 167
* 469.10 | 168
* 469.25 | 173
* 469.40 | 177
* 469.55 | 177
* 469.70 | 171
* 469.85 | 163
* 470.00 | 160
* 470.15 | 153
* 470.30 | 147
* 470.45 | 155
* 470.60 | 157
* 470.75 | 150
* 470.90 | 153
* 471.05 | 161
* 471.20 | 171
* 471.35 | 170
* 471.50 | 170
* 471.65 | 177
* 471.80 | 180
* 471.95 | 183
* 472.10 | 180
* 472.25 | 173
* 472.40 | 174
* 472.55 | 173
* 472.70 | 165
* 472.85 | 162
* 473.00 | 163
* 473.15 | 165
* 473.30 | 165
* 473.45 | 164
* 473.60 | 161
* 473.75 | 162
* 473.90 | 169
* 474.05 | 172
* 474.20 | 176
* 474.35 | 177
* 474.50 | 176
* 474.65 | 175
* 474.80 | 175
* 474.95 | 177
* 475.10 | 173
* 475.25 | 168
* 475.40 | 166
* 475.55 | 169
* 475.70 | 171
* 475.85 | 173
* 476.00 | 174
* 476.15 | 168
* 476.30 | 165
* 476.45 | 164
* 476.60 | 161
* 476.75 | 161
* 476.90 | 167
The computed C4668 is 0.30 nm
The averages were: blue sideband 172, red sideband 173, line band 167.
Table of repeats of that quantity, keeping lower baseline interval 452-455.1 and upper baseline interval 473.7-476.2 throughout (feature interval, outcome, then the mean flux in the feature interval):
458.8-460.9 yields -0.09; 165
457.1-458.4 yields -0.08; 167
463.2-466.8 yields -0.09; 167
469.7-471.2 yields 0.10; 157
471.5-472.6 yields -0.05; 177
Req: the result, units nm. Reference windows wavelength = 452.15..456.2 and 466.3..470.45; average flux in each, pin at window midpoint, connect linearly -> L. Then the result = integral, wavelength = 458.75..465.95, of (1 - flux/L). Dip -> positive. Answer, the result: -0.33 nm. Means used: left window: 155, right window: 165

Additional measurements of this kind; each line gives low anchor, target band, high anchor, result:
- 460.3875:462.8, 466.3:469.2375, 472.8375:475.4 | 0.08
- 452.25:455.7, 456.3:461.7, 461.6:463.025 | 0.01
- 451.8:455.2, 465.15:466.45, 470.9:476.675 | -0.06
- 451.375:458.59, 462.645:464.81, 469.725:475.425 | -0.08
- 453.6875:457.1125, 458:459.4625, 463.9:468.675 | 0.03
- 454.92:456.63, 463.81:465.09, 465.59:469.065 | 0.01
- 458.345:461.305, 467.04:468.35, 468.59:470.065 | 0.01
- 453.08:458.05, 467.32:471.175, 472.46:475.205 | 0.06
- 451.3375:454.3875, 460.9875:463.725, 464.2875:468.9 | -0.14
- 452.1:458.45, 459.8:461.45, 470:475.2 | -0.05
